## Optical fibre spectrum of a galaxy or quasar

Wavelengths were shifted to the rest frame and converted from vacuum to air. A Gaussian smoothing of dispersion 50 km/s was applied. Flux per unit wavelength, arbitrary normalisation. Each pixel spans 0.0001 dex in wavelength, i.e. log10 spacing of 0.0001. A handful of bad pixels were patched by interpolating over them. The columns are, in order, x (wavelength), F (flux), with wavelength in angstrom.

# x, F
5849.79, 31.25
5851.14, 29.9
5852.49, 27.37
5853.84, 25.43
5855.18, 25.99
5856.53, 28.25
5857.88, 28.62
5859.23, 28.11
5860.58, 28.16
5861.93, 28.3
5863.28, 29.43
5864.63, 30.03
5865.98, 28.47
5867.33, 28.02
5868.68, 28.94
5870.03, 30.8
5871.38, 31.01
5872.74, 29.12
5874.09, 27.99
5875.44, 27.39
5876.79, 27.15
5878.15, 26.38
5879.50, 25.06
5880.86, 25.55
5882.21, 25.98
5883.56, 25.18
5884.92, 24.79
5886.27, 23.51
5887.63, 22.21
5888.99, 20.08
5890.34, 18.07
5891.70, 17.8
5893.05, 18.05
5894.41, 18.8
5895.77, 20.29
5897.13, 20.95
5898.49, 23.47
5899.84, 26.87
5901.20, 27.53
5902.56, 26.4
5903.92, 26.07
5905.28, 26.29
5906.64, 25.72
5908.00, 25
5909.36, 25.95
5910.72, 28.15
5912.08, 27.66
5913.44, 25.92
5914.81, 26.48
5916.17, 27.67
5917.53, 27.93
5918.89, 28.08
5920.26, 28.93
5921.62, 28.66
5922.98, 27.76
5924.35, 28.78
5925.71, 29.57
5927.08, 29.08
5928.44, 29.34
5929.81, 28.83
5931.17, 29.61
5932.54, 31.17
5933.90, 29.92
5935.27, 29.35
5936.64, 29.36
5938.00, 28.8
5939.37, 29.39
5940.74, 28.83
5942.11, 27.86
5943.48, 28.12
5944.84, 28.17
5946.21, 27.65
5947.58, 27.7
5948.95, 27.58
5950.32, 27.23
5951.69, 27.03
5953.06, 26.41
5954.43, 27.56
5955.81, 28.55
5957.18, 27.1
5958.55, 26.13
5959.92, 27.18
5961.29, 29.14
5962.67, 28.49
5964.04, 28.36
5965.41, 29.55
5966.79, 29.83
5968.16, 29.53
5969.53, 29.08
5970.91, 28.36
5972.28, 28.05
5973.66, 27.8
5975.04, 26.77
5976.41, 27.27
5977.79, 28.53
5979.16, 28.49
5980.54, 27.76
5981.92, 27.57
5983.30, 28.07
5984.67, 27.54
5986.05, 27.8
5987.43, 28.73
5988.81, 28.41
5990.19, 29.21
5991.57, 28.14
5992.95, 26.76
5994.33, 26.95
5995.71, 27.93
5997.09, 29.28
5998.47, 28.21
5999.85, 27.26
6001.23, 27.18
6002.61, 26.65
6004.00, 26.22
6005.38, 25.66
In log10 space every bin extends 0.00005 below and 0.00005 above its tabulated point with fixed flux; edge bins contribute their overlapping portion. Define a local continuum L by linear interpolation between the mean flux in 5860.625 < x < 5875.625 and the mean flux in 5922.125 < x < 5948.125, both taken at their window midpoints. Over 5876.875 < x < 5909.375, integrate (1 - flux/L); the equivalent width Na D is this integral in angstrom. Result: 6.1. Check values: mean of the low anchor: 29.1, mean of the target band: 23.6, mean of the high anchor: 28.9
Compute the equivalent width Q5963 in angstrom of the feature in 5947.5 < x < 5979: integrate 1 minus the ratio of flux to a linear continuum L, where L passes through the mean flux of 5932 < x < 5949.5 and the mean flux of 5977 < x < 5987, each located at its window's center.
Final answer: 0.4 angstrom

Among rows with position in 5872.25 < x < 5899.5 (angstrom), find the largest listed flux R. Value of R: 29.12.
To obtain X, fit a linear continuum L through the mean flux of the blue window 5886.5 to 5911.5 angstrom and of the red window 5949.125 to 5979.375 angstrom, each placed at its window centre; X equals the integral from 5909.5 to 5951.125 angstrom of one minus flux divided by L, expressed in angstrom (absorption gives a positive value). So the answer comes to -4.8 angstrom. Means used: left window 23.2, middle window 28.4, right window 28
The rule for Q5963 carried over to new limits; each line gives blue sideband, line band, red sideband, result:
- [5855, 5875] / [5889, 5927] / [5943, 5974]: 4.2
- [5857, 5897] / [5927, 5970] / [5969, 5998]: -2.0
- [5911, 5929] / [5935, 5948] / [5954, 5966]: -0.2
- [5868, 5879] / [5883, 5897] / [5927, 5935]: 3.9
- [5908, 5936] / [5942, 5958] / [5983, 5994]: 0.4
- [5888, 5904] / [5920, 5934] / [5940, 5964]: -2.3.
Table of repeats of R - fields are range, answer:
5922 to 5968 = 31.17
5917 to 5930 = 29.57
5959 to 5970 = 29.83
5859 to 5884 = 31.01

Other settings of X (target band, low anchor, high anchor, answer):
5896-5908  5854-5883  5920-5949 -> 1.4 angstrom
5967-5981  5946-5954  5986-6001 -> -0.3 angstrom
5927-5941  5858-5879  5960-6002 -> -0.5 angstrom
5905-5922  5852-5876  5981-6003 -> 0.7 angstrom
